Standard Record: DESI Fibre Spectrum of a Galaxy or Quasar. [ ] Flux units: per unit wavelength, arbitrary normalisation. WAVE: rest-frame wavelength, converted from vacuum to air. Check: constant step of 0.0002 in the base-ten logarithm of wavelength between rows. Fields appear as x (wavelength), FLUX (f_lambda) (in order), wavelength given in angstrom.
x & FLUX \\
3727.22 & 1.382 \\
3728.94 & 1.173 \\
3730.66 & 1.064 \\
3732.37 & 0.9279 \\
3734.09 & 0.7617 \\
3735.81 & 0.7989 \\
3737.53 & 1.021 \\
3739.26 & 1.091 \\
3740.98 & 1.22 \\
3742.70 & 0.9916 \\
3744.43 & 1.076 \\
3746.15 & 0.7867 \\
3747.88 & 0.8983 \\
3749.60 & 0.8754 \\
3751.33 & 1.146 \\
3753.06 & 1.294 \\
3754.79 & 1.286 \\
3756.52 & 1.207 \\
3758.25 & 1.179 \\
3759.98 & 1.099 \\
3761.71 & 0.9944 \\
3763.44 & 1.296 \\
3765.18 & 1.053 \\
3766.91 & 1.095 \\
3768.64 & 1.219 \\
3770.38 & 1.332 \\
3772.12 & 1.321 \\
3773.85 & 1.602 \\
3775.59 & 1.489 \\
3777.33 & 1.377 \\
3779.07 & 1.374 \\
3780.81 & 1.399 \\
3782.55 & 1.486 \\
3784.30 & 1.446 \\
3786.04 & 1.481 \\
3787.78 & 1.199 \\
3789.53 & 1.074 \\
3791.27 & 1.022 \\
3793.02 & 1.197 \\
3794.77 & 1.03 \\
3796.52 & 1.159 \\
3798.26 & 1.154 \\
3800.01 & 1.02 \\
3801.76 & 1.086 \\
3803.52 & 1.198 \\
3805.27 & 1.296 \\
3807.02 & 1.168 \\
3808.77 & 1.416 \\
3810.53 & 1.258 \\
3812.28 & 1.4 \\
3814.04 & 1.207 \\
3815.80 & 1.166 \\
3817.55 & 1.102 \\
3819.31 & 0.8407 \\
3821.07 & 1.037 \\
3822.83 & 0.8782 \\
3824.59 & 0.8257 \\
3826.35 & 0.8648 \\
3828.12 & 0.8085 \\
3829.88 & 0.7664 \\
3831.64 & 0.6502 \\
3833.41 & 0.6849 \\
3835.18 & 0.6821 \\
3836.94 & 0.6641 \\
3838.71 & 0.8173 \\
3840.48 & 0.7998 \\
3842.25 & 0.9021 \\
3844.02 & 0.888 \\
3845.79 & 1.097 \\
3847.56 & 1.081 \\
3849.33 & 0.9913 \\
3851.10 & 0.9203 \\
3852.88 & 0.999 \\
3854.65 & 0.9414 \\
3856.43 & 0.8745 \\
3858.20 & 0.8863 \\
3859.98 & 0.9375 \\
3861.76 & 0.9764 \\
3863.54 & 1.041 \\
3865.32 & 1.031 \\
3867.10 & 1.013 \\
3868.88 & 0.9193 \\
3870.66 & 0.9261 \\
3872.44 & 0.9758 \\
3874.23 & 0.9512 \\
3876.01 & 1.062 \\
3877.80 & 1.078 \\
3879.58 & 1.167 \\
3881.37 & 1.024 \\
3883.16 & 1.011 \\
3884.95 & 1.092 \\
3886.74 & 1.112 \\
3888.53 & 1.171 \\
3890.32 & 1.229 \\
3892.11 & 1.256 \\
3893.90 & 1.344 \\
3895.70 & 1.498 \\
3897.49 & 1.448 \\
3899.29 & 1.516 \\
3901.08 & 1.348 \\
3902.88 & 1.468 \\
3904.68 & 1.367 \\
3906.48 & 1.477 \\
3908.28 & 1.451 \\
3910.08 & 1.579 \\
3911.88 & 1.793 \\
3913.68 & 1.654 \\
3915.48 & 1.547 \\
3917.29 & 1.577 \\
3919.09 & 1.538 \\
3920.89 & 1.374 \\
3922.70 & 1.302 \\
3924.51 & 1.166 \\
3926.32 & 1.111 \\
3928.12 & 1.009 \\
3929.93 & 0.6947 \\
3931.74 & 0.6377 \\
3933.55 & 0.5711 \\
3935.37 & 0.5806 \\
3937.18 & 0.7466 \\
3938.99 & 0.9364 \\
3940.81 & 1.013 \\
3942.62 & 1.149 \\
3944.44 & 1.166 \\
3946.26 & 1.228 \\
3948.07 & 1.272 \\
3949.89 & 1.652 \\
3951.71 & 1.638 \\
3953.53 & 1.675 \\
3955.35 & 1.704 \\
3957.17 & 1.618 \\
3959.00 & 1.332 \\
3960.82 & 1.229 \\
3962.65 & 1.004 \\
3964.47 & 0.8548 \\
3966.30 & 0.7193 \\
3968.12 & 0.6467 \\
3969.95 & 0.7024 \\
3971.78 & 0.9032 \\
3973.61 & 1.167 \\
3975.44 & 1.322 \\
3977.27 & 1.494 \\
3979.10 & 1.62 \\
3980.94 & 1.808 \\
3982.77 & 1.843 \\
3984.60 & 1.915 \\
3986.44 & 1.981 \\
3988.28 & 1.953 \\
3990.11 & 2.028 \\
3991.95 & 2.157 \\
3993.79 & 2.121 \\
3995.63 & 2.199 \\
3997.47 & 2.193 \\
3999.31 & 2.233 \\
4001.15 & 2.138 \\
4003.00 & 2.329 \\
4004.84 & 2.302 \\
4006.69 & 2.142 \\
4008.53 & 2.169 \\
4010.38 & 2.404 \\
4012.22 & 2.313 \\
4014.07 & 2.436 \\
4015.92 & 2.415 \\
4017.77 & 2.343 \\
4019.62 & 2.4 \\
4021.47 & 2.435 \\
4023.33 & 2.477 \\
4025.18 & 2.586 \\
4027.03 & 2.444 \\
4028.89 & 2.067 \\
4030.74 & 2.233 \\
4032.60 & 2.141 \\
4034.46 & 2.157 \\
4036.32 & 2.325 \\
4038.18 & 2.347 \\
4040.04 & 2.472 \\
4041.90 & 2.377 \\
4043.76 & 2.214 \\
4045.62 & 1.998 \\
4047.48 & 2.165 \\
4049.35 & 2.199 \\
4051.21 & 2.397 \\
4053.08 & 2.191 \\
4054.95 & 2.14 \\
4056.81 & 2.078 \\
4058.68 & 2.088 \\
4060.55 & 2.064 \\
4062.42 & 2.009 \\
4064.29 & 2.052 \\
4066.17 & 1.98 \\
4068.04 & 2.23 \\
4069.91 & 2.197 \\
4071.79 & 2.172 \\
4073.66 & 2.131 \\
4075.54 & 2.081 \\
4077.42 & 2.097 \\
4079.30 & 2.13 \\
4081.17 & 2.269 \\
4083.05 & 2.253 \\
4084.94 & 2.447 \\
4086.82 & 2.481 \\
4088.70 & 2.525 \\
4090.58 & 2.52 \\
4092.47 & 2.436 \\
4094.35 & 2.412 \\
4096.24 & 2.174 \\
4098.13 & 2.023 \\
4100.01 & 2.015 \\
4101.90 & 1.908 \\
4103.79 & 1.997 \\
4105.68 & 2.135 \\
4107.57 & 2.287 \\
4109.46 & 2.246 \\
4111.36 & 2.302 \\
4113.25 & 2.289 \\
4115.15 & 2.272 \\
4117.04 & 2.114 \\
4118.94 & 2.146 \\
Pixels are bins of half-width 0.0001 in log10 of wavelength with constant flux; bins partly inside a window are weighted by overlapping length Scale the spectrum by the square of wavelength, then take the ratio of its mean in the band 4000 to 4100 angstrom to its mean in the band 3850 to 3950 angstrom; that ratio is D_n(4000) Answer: 2.11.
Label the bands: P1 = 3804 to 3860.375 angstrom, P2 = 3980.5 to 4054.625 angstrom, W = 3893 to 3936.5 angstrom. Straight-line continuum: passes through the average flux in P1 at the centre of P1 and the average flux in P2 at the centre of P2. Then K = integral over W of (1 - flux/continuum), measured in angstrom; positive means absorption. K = 6.3 angstrom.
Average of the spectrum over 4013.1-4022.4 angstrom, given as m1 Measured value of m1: 2.4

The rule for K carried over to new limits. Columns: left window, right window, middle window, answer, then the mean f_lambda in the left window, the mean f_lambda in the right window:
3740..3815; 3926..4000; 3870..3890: 3.6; 1.21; 1.36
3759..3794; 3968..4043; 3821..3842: 9.8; 1.28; 2.06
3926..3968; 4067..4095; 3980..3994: -4.9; 1.1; 2.29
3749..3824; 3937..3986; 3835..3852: 4.7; 1.21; 1.29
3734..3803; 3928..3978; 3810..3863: 9.9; 1.17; 1.1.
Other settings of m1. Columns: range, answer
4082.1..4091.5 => 2.44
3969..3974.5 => 0.921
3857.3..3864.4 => 0.96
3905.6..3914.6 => 1.59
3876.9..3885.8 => 1.07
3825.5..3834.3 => 0.754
